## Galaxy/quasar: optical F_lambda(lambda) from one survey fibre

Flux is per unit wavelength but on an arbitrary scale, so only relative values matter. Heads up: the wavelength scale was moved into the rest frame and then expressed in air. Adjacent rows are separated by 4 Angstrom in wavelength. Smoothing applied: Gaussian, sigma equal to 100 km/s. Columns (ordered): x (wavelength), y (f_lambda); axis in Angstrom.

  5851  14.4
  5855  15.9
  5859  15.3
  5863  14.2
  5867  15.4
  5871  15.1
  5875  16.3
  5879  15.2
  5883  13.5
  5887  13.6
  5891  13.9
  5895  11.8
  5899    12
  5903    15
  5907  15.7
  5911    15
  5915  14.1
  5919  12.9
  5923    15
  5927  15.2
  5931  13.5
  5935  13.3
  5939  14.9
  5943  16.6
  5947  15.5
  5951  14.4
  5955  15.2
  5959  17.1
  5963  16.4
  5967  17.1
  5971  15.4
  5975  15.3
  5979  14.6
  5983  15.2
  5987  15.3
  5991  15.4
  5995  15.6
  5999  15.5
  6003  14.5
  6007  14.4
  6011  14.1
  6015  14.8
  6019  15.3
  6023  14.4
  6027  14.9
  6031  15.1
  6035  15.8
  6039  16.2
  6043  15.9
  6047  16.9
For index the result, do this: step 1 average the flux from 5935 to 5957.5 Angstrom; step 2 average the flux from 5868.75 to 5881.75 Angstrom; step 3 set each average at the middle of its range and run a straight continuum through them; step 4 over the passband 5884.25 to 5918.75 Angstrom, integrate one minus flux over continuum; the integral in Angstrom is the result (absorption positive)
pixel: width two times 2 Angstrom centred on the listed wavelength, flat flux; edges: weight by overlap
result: 3.4 Angstrom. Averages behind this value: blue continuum 15.4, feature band 13.8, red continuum 15.2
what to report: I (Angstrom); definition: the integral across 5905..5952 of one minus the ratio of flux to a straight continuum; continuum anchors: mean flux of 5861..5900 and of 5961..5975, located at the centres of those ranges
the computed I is 1.8 Angstrom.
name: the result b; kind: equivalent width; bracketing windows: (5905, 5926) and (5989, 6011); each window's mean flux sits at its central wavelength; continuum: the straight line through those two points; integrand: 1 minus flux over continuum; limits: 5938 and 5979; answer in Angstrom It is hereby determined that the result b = -2.7 Angstrom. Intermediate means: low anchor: 14.6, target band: 15.8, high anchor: 15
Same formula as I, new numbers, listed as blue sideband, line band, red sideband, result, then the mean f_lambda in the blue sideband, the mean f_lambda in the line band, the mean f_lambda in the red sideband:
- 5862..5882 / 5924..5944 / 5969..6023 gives 0.64 Angstrom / 15.2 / 14.6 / 15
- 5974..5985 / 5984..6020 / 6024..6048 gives 0.69 Angstrom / 15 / 15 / 15.7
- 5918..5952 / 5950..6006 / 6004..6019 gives -3.48 Angstrom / 14.6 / 15.5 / 14.6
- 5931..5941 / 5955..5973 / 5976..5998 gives -2.08 Angstrom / 14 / 16.4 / 15.2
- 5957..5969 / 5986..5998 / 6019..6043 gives 0.56 Angstrom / 16.9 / 15.5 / 15.3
